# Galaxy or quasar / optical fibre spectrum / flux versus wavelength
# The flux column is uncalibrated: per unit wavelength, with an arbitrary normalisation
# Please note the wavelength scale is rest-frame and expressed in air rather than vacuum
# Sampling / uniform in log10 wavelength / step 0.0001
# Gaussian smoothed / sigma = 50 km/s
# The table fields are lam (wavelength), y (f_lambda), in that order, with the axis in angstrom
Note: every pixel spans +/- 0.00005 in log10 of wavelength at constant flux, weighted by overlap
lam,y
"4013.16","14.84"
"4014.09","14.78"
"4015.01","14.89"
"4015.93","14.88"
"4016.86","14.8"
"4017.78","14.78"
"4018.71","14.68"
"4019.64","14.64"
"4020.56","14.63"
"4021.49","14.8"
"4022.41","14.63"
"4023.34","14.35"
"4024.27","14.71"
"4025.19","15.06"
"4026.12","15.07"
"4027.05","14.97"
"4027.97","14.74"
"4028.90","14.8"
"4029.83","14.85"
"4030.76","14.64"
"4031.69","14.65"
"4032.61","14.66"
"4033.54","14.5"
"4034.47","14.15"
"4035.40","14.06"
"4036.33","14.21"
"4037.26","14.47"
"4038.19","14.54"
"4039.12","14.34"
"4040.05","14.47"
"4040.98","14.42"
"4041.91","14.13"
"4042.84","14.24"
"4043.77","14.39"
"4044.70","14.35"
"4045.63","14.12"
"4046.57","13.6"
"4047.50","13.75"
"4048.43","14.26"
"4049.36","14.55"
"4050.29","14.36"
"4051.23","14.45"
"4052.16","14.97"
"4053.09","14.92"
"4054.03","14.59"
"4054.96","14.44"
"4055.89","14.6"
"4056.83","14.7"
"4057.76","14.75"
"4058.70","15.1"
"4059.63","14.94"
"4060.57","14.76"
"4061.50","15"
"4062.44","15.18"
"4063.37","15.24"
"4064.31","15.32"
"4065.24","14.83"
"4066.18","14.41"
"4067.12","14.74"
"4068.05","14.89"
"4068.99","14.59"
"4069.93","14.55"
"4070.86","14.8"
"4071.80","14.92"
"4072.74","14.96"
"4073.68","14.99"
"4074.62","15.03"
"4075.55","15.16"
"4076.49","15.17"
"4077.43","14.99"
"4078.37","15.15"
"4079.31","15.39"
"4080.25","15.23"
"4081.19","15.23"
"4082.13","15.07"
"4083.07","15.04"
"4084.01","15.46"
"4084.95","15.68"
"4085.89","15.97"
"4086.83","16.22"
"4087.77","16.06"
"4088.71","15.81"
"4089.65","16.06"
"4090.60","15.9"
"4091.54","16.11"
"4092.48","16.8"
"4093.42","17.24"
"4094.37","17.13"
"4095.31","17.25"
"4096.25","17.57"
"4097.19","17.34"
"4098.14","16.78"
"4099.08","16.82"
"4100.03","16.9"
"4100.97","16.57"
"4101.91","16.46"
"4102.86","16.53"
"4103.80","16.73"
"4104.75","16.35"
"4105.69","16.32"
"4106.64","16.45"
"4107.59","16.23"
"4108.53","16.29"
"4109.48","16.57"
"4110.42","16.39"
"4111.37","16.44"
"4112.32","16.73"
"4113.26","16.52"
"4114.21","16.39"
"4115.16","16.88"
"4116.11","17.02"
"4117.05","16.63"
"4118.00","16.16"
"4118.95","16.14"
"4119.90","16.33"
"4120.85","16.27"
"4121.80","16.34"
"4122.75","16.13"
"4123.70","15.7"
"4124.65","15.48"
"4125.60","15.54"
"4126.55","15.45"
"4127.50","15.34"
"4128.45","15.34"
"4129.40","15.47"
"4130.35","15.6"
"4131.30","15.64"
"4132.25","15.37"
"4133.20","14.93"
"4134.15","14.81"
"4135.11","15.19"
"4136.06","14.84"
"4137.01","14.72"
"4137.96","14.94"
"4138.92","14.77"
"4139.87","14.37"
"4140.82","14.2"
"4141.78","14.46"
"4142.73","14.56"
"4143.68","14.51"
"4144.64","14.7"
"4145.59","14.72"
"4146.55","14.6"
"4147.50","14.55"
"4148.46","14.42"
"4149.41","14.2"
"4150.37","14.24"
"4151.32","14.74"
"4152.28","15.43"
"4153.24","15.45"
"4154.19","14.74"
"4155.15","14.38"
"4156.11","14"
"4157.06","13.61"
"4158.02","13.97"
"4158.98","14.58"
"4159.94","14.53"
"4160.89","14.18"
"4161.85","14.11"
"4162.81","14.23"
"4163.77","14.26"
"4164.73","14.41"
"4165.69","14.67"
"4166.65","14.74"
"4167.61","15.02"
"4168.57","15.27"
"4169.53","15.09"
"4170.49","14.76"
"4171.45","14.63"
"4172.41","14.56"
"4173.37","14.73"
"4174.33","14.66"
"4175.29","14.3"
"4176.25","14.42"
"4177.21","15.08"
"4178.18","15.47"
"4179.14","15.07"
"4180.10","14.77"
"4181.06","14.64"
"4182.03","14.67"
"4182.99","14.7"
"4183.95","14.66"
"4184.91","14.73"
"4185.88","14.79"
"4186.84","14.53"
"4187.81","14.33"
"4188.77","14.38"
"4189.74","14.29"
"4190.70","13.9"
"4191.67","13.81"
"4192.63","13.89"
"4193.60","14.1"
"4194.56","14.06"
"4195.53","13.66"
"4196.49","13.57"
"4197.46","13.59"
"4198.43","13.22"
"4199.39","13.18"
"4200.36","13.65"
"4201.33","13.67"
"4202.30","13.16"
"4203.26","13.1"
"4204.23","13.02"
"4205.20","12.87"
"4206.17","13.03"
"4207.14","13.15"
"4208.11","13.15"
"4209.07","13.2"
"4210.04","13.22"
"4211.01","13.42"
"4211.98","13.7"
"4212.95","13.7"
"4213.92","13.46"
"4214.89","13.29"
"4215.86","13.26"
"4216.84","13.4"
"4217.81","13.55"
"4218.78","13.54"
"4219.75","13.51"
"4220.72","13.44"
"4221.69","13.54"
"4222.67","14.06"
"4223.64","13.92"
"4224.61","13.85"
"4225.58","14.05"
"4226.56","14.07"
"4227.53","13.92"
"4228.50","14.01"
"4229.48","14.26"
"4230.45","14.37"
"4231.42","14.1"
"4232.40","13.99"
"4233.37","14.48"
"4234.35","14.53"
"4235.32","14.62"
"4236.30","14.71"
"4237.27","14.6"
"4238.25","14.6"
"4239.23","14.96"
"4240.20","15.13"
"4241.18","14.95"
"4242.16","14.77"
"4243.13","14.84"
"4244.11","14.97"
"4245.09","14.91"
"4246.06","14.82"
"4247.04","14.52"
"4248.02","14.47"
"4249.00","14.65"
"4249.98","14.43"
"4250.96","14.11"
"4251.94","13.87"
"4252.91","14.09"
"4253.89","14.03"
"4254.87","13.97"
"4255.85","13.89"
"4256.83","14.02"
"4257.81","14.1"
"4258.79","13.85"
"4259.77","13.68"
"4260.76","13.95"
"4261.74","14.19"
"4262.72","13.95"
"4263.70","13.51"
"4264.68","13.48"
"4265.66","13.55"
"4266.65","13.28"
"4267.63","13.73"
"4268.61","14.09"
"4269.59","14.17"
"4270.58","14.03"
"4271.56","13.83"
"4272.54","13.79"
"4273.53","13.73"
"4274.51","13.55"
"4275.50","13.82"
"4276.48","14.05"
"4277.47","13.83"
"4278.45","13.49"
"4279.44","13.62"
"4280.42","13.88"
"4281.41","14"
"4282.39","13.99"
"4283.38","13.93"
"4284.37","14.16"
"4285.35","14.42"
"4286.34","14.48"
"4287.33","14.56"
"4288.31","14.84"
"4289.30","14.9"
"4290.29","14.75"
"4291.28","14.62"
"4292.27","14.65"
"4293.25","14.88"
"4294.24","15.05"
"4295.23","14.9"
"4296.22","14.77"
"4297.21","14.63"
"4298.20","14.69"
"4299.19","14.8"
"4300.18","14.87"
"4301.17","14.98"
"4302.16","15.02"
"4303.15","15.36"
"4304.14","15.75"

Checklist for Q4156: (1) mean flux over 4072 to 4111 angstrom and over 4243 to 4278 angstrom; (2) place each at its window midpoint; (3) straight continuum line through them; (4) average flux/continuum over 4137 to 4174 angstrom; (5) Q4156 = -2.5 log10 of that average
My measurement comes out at 0.05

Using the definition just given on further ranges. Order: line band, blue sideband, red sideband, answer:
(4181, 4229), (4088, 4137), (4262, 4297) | 0.10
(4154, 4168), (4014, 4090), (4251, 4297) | 0.01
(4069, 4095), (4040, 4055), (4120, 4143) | -0.06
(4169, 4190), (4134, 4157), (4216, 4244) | -0.02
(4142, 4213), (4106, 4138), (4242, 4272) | 0.07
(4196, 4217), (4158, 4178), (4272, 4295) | 0.09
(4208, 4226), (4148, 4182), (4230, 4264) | 0.07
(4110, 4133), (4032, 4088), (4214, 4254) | -0.10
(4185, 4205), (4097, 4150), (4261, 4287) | 0.08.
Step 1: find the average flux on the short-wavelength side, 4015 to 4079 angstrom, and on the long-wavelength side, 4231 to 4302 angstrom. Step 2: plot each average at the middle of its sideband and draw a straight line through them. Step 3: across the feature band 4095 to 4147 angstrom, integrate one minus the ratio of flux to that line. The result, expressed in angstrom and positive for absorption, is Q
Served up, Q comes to -4.7 angstrom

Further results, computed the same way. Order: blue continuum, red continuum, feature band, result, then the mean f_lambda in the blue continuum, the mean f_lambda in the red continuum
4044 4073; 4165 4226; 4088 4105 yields -2.6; 14.7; 14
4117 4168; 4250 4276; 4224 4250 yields -0.7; 14.9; 13.9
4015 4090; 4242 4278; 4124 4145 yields -0.7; 14.8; 14.1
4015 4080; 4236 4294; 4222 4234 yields 0.2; 14.7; 14.2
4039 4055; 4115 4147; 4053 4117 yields -4.1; 14.4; 15.4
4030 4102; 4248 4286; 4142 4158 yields 0.1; 15.2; 13.9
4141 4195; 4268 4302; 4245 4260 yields 0.2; 14.5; 14.3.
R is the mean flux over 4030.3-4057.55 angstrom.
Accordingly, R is 14.4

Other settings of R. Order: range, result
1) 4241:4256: 14.5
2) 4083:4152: 15.8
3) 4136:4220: 14.2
